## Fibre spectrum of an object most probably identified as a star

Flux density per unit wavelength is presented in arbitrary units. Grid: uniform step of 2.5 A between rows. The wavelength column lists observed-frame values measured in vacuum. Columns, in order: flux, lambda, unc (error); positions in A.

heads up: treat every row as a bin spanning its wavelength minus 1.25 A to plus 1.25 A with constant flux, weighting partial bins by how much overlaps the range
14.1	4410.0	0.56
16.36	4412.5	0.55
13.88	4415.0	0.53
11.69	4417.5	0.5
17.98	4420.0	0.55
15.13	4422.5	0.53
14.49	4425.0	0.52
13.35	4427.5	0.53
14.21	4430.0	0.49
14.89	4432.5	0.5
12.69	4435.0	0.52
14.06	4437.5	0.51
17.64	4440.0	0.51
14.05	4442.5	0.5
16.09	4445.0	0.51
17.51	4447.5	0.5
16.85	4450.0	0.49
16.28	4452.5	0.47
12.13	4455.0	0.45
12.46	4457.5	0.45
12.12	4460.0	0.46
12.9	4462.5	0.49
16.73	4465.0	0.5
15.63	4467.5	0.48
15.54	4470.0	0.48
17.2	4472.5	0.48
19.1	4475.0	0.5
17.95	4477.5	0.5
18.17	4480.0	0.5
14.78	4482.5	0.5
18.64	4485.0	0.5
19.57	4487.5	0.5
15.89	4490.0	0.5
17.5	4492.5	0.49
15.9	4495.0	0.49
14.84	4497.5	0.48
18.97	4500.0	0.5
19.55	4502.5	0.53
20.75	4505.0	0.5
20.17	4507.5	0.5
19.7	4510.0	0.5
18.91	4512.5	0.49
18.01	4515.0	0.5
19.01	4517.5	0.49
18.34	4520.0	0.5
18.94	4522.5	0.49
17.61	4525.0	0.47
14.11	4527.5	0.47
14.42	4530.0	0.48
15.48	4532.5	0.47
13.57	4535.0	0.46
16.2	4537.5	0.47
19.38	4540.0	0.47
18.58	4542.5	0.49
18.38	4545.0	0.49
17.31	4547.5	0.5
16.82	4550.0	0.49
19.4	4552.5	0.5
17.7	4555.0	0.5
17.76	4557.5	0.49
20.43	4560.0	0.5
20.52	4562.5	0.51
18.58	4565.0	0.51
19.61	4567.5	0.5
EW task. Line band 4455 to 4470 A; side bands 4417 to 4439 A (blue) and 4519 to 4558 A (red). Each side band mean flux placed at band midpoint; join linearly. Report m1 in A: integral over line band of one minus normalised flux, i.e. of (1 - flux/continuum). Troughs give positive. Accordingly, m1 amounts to 1.3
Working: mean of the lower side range 14.4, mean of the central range 13.9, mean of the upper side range 17.1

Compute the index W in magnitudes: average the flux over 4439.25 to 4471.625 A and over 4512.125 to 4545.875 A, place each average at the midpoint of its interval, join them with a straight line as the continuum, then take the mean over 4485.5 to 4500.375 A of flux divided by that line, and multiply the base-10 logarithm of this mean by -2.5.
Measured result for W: -0.06 mag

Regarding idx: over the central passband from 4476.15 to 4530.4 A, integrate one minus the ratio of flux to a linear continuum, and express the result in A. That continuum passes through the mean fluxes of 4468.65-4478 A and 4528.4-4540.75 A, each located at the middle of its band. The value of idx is -4.44 A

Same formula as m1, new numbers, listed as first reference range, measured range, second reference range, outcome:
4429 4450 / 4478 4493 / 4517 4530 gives -1.0 A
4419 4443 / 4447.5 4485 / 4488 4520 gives 1.8 A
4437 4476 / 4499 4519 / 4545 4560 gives -3.0 A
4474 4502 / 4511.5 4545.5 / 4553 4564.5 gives 2.2 A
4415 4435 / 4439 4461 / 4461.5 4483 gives 0.7 A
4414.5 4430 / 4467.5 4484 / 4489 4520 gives -0.1 A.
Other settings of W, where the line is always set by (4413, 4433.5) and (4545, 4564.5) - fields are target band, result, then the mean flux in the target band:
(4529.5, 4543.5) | 0.11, 16.3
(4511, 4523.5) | -0.08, 18.7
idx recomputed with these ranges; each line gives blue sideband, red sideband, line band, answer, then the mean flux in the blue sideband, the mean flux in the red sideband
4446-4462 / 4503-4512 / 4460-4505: 1.2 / 14.5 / 20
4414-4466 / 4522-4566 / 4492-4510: -2.3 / 14.6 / 17.5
